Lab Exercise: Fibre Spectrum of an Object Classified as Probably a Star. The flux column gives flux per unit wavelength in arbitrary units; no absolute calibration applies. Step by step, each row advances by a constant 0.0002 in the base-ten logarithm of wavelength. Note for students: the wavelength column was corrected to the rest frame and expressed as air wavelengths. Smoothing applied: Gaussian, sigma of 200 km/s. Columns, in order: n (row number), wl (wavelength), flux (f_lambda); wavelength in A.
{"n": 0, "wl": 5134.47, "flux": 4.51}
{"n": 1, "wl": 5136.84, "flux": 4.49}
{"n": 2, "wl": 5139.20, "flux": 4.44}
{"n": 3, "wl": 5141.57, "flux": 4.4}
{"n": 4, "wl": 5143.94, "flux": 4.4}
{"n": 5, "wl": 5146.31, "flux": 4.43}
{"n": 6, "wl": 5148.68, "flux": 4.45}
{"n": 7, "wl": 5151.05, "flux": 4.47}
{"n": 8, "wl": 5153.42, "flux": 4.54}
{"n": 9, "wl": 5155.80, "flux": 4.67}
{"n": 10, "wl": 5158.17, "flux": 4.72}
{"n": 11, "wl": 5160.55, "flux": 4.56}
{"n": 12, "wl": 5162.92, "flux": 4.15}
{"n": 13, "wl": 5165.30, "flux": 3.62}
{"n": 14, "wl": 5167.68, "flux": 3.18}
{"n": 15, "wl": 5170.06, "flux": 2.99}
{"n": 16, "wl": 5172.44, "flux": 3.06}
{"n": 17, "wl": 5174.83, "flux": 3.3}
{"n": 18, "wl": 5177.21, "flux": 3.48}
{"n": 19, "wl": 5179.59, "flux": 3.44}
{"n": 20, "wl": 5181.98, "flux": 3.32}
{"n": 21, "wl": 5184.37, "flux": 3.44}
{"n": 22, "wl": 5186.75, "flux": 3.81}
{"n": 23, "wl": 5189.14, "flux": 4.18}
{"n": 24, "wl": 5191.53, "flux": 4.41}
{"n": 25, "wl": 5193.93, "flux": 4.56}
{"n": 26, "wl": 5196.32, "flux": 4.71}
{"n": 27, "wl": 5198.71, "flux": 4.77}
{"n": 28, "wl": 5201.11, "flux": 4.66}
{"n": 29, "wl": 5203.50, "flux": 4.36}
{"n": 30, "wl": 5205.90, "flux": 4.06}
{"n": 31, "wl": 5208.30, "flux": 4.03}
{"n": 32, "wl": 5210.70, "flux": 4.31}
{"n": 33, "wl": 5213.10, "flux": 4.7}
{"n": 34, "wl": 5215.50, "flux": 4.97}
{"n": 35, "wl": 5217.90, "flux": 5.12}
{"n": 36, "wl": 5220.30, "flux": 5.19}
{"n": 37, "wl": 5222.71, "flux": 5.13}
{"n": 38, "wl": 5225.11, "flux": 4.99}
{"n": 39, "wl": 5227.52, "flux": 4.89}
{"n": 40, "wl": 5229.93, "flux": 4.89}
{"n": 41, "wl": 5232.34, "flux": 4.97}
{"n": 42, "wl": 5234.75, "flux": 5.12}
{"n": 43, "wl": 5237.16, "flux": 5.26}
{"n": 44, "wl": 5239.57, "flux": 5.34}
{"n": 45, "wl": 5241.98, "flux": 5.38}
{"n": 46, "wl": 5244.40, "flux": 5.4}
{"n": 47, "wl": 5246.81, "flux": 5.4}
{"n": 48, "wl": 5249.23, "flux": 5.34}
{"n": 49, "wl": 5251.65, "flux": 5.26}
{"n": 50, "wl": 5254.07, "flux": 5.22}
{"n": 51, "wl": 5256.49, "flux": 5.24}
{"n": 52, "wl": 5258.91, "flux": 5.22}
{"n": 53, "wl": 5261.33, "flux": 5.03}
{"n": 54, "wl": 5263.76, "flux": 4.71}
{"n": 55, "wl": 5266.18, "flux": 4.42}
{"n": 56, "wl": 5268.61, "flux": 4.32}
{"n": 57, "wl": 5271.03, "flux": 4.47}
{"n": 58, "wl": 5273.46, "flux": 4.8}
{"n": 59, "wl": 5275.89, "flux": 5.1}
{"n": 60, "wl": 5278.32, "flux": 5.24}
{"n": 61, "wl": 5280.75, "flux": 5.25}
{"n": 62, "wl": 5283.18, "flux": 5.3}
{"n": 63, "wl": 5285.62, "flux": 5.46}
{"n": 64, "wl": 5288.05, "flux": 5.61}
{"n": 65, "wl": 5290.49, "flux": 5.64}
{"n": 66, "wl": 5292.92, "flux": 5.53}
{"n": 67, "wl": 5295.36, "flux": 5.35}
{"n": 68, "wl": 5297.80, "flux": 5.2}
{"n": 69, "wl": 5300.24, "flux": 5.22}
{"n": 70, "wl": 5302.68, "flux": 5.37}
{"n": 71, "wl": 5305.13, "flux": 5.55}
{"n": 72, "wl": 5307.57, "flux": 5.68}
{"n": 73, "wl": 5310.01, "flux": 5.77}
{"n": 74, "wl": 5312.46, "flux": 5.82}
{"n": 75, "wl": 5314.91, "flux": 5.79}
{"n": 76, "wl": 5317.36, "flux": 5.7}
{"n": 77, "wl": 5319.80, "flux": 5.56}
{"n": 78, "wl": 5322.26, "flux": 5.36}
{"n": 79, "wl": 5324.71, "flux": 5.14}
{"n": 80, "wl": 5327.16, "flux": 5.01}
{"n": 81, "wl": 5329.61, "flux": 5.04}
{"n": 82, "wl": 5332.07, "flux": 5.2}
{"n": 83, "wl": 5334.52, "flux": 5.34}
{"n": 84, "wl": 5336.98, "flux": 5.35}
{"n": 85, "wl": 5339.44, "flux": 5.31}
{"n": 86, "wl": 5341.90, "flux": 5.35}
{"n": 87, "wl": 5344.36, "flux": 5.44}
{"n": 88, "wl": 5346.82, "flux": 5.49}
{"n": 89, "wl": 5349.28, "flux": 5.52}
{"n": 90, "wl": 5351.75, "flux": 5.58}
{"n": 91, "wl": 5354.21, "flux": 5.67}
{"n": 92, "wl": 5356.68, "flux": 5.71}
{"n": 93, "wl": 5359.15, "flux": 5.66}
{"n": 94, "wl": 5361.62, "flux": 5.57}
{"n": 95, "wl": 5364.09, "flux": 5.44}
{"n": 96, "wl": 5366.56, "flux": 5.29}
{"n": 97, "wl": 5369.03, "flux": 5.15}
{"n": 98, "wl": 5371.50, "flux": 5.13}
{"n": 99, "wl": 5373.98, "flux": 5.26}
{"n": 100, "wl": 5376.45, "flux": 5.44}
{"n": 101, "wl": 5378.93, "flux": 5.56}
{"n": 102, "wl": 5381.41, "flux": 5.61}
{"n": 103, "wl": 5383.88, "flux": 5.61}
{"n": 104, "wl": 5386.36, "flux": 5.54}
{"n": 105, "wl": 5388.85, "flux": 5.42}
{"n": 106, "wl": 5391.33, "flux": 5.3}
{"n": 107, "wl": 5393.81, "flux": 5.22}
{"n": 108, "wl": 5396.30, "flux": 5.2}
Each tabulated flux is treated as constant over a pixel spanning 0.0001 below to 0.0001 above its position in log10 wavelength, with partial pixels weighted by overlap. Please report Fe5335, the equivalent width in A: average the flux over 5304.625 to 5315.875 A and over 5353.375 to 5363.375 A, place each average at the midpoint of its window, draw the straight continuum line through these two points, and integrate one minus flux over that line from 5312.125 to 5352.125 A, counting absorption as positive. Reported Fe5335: 2.04 A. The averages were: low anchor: 5.73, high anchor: 5.64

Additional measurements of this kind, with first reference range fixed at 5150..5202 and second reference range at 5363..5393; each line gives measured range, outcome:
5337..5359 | -1.4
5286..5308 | -2.8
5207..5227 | -2.4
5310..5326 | -1.9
